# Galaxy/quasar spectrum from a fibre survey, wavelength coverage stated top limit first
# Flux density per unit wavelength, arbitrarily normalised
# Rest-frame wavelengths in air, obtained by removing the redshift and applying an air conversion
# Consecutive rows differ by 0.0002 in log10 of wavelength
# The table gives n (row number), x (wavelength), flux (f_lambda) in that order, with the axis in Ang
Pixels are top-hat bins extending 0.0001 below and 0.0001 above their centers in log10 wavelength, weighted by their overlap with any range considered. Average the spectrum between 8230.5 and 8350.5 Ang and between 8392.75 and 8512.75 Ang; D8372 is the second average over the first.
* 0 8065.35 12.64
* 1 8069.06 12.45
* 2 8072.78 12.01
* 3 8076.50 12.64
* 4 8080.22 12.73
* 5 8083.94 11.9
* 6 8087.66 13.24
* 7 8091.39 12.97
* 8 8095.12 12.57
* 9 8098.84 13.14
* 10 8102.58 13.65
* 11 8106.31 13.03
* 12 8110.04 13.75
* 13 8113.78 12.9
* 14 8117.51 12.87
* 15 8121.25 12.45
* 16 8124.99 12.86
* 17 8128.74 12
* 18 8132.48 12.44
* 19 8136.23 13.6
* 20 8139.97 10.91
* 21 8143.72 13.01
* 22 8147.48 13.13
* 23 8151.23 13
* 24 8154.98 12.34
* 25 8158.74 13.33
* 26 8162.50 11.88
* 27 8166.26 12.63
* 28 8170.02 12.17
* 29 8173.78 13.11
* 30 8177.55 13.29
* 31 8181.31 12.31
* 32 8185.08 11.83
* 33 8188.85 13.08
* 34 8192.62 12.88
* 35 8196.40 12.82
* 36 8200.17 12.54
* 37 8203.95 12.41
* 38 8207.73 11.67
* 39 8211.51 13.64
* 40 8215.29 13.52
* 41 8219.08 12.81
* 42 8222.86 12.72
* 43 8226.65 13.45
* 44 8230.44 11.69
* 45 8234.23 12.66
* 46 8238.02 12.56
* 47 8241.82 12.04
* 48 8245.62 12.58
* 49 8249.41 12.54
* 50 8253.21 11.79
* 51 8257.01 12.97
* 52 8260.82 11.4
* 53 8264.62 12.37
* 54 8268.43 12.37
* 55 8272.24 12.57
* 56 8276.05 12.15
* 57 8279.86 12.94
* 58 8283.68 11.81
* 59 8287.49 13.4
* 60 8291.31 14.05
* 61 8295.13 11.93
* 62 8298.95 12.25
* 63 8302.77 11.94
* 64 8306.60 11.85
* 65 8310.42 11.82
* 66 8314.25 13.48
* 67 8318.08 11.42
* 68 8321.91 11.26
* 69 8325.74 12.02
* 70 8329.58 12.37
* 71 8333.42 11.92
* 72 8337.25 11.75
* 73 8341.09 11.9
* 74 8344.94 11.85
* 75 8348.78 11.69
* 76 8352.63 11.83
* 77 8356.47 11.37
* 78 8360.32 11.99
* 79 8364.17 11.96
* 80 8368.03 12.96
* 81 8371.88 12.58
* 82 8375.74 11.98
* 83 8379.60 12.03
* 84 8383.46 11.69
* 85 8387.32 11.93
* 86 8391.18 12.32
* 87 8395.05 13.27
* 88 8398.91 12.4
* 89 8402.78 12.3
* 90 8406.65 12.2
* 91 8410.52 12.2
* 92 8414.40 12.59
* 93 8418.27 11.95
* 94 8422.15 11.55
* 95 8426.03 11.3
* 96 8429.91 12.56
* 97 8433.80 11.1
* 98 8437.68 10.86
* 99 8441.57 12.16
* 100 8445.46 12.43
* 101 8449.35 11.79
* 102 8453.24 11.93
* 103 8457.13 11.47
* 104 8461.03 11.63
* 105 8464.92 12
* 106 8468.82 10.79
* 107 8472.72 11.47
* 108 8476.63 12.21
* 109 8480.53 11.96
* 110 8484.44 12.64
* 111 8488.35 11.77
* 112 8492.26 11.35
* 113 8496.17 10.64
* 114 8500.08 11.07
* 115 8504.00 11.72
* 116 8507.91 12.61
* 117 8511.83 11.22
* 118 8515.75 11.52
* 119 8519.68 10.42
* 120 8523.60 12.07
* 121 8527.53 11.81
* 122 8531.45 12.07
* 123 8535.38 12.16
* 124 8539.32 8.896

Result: 1.0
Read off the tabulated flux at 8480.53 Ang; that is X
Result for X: 11.96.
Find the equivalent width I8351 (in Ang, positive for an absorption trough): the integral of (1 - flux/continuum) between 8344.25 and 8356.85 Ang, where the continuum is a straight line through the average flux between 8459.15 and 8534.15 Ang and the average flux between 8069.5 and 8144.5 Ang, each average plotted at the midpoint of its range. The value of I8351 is 0.4 Ang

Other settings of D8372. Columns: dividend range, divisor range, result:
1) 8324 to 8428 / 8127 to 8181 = 0.96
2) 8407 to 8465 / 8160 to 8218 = 0.94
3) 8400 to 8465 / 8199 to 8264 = 0.95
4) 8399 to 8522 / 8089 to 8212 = 0.92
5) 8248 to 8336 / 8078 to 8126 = 0.95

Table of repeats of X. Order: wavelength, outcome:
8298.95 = 12.25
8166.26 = 12.63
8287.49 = 13.4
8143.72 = 13.01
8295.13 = 11.93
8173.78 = 13.11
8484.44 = 12.64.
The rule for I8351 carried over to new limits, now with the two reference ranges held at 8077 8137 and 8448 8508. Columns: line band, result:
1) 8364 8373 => -0.4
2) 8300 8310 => 0.3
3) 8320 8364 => 1.0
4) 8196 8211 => 0.1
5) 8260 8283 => 0.0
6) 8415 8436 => 0.2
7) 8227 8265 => 0.3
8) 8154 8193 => 0.1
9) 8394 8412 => -0.8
